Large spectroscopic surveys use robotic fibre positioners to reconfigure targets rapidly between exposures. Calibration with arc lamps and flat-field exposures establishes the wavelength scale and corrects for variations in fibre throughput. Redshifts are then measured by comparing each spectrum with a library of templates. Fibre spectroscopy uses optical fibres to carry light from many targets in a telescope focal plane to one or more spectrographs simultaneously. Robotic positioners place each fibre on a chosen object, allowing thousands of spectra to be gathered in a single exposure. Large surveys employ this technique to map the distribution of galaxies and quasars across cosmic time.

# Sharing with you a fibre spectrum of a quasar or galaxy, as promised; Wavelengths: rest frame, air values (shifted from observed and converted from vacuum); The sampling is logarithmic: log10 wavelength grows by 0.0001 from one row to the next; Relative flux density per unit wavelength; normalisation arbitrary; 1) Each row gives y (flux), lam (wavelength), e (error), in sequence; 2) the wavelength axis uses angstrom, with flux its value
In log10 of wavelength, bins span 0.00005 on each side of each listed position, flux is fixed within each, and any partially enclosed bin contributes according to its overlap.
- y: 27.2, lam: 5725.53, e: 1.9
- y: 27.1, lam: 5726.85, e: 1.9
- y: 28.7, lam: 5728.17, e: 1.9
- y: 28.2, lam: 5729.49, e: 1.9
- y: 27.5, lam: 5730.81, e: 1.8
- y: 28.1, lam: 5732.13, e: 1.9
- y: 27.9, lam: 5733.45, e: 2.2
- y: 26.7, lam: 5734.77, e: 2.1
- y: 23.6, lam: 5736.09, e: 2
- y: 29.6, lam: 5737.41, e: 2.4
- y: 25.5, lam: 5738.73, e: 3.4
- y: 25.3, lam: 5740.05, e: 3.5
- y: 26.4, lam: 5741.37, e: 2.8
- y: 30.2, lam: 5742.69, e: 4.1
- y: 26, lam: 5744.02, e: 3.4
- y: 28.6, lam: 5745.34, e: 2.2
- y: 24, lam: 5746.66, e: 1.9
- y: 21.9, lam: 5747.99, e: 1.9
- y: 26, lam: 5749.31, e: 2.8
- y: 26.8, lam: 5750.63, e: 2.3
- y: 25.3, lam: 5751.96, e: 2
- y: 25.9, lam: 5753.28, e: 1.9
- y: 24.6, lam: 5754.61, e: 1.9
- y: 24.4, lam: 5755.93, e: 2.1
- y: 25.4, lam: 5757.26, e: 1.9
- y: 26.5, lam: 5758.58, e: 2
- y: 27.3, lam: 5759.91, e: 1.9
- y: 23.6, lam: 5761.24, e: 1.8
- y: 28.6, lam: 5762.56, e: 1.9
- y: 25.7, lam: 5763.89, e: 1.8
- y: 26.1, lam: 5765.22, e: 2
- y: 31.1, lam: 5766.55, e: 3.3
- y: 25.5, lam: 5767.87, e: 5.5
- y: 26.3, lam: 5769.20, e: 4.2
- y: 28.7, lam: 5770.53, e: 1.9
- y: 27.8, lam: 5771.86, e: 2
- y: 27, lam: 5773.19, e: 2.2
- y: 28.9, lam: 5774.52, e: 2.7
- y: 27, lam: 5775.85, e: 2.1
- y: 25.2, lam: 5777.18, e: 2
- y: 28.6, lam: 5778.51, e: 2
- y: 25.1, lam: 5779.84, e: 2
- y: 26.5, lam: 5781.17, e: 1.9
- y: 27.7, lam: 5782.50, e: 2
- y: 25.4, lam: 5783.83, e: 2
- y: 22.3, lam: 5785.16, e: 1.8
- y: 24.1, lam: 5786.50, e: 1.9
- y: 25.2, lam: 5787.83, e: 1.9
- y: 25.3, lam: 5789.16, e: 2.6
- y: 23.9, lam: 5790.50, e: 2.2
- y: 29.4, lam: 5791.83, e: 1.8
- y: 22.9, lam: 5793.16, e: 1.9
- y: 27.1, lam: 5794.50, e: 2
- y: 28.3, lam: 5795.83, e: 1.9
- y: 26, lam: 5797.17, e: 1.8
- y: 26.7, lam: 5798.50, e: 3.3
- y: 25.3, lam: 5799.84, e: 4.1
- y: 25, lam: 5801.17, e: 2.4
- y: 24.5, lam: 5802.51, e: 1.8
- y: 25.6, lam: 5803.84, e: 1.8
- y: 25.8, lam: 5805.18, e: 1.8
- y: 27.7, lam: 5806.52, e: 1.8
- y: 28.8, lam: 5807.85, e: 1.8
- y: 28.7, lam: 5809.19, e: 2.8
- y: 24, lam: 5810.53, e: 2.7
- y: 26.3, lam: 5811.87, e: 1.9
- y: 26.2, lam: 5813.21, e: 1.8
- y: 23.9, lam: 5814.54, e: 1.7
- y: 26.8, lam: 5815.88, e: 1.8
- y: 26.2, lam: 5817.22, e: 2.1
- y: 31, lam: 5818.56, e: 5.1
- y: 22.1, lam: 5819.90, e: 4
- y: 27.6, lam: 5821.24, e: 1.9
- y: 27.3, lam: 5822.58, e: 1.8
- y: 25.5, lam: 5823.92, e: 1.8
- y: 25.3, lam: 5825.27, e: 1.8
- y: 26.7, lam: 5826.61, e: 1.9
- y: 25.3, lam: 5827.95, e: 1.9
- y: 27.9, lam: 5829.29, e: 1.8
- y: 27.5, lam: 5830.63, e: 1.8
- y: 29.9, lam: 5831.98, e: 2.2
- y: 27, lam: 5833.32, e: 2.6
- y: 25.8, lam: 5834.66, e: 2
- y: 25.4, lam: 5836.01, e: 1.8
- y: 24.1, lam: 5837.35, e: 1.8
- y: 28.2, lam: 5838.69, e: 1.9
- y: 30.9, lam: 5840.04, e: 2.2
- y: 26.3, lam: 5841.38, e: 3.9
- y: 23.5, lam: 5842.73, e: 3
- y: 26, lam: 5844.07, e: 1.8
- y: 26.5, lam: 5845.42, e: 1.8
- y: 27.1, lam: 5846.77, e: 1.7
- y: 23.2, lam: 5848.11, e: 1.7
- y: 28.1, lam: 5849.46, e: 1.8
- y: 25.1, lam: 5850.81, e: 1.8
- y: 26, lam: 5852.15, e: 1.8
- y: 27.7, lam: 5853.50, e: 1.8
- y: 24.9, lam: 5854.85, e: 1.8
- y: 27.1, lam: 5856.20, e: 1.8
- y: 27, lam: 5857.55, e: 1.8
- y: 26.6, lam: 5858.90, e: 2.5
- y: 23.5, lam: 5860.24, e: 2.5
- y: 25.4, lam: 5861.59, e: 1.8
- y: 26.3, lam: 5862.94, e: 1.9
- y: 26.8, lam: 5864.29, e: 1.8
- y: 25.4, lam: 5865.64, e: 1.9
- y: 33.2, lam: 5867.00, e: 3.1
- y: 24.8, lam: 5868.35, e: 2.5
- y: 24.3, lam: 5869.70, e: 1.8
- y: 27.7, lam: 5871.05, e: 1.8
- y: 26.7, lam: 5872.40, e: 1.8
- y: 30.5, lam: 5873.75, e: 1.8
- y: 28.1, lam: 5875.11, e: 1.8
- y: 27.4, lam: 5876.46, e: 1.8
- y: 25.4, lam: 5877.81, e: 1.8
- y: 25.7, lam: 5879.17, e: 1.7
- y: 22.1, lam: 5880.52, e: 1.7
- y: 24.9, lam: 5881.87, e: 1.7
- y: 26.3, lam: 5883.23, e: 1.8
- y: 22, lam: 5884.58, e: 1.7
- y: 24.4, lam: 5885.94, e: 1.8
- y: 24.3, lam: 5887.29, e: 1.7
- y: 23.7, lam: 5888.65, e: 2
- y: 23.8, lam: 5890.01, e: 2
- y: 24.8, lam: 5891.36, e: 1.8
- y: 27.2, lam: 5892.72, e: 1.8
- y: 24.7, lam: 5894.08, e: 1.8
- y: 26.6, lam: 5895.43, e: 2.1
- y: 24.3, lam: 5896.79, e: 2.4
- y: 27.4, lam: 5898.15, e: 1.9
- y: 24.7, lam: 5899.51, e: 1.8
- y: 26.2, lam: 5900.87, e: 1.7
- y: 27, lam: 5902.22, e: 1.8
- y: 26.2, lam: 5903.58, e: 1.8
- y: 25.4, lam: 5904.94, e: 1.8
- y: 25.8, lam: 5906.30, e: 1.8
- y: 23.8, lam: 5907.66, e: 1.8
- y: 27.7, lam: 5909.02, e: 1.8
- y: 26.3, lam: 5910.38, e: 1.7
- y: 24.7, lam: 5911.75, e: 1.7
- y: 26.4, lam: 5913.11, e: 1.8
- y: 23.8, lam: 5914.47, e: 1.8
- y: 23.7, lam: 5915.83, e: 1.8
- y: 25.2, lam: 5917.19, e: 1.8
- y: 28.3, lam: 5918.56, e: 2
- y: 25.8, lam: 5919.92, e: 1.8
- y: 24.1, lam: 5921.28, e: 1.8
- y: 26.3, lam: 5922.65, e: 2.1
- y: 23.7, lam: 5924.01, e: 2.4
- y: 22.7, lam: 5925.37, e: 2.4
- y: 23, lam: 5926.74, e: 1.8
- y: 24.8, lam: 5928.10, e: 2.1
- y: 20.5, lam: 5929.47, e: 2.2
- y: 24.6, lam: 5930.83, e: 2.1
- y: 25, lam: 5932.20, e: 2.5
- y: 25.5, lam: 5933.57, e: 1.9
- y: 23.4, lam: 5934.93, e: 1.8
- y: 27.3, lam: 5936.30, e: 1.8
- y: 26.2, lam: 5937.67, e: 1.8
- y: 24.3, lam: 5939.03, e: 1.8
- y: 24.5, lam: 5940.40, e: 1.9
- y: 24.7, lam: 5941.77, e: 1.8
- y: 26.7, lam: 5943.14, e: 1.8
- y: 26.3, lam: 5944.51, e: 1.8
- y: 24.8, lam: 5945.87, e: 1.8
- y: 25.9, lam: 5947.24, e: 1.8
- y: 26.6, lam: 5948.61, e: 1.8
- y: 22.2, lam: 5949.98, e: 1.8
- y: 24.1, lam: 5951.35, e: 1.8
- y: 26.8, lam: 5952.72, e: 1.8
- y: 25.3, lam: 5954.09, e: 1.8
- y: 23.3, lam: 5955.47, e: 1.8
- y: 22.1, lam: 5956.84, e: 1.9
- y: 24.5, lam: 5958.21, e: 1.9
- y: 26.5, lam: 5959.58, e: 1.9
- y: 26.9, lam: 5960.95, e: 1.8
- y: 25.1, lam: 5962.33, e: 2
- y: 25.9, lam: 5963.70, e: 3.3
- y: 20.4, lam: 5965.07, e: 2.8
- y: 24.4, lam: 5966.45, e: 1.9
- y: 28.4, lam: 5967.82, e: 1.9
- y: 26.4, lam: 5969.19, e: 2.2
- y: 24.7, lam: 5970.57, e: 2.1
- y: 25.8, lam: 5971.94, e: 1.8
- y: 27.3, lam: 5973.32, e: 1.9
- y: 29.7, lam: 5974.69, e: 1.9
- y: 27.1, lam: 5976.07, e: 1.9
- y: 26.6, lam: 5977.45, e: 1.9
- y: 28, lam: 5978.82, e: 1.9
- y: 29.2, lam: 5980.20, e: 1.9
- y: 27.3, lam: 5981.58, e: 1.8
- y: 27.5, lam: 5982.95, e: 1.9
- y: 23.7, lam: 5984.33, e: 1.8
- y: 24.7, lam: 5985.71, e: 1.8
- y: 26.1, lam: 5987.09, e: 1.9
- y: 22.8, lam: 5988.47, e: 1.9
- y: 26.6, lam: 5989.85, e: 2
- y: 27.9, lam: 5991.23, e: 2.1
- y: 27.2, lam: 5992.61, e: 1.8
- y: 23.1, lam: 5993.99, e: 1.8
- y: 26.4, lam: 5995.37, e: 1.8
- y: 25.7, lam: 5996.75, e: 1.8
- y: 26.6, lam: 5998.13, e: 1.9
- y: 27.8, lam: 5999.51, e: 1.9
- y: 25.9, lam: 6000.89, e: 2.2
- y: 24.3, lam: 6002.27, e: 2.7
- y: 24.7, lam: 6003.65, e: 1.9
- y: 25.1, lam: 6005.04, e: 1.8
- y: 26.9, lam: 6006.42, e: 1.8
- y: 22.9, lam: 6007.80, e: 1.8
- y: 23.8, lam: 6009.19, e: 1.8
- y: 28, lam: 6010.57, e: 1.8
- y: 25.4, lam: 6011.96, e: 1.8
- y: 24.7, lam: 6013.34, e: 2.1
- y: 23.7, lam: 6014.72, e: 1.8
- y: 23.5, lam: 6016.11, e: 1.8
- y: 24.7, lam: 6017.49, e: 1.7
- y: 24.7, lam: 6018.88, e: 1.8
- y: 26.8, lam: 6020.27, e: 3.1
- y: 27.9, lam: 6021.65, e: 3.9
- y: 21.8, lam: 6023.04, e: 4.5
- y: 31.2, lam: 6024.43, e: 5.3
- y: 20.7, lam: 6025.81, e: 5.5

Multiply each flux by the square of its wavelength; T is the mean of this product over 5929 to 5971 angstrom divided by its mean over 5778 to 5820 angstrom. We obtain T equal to 1.0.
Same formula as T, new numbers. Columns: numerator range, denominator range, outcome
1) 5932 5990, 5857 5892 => 1.02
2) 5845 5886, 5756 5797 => 1.02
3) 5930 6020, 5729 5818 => 1.04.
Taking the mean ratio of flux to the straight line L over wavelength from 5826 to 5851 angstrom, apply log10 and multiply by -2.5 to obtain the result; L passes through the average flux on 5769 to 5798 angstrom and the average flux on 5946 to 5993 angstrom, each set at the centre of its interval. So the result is -0.02 mag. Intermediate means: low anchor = 26.3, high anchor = 25.8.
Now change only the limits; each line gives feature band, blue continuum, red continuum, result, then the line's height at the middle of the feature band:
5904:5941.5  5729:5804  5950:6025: 0.04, 25.8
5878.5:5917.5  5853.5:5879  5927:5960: 0.03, 25.9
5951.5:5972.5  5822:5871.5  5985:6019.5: 0.02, 25.6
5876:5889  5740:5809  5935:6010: 0.06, 25.9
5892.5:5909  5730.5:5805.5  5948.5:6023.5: 0.00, 25.8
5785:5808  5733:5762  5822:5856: 0.02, 26.2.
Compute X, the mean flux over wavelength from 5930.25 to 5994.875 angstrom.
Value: 25.6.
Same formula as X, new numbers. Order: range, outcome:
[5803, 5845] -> 26.6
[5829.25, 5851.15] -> 26.6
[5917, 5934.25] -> 24.6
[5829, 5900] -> 26.1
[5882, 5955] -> 25.1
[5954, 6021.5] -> 25.7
